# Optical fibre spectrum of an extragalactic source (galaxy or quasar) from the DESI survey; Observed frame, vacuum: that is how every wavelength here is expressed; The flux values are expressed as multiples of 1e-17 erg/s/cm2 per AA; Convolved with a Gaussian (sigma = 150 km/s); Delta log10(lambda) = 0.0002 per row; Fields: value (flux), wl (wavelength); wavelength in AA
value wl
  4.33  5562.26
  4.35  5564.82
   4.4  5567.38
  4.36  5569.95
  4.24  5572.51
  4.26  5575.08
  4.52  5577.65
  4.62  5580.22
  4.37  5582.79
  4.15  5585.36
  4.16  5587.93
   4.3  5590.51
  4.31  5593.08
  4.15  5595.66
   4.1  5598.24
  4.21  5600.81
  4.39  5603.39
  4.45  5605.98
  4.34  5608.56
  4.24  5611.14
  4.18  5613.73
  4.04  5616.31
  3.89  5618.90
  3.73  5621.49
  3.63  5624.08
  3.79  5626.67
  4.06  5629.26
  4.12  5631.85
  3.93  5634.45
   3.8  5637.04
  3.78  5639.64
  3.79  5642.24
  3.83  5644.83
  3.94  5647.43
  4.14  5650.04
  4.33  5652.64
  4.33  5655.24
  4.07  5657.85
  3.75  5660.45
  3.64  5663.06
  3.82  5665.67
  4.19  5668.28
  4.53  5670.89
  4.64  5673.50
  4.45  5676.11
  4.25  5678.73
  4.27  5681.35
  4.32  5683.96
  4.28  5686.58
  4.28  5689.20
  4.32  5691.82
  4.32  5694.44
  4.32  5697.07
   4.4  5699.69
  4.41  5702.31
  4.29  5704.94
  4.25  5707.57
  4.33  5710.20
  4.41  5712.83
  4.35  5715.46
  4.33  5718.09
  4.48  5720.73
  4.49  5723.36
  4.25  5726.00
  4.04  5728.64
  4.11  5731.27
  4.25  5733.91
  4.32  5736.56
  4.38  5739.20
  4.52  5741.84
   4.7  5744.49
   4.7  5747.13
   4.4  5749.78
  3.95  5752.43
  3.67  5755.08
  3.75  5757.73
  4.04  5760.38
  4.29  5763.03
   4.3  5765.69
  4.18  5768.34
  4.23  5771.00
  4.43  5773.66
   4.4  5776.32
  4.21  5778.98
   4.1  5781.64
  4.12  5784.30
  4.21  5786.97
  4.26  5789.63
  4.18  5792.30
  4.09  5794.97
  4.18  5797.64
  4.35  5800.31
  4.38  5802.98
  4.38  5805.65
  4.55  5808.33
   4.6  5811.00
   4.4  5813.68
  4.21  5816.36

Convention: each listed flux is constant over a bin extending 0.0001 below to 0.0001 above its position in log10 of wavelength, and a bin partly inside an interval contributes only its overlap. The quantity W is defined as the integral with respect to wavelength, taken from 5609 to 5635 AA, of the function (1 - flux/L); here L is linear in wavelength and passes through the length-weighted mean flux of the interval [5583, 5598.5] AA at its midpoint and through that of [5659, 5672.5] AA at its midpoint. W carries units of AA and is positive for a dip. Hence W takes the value 1.0 AA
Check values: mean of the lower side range 4.21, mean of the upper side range 4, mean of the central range 3.97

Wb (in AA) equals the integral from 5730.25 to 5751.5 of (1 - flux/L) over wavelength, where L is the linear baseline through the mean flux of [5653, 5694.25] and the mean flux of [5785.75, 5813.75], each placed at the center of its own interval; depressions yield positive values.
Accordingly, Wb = -0.72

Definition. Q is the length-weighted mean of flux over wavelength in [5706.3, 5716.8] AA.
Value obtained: 4.34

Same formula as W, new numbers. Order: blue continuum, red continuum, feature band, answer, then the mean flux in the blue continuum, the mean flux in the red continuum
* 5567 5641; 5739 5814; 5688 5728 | -1.14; 4.15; 4.27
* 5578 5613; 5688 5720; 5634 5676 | 2.65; 4.3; 4.34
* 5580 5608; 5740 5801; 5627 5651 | 1.93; 4.28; 4.23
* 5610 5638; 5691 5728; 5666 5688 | -0.77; 3.95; 4.35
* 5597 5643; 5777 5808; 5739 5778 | -0.58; 4.03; 4.24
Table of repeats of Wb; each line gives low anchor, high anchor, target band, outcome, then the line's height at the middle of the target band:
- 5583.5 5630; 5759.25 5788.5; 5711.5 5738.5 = -0.68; 4.2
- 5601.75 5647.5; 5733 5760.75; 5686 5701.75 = -0.70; 4.14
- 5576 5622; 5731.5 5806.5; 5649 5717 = -0.26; 4.24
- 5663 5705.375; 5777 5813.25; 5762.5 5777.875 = -0.06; 4.29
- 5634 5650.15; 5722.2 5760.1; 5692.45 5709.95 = -1.02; 4.09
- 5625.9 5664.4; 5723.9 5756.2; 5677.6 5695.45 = -0.84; 4.1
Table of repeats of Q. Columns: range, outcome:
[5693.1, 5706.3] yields 4.35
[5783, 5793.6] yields 4.19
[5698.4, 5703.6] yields 4.41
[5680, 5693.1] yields 4.29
